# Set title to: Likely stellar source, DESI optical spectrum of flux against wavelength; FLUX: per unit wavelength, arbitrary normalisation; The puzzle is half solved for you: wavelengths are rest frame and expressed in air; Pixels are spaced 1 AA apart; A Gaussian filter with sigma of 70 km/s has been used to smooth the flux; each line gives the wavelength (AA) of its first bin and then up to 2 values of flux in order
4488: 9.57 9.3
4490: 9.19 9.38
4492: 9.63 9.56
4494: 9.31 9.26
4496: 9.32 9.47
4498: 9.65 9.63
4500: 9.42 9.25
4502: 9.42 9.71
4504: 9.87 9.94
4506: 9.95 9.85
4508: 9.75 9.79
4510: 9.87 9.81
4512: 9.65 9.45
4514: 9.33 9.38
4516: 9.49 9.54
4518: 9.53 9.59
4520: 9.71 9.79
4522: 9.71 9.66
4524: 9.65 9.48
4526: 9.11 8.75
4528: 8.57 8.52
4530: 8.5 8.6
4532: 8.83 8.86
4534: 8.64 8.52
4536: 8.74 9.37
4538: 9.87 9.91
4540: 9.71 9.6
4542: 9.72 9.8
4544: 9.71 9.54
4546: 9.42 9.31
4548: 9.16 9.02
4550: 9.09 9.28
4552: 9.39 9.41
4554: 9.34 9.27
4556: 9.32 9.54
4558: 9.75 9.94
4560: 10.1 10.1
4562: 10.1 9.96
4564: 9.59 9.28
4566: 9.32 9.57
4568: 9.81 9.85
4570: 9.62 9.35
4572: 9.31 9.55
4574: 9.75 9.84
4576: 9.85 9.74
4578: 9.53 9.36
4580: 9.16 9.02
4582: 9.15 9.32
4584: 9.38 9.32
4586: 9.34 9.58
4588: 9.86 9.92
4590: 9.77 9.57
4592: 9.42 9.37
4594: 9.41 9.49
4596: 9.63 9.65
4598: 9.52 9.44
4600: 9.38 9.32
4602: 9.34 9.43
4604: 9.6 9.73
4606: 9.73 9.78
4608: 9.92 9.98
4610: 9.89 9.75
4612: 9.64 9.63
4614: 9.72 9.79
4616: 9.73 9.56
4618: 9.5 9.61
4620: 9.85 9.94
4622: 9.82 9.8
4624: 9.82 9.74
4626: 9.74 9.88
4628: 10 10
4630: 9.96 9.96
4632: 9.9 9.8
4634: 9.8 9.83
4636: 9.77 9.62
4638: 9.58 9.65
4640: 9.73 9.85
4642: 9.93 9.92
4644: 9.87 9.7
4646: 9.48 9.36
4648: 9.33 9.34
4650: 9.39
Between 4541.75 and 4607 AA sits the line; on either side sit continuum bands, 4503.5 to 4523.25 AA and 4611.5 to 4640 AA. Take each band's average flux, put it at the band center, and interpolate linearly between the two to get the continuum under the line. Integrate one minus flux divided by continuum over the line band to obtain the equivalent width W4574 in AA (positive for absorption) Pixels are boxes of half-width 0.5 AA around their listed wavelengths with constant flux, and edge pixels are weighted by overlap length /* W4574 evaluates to 1.3 AA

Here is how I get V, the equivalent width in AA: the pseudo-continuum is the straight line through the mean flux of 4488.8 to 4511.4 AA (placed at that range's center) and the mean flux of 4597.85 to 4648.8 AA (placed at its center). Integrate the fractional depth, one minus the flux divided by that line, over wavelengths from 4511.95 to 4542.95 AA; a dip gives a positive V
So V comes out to 1.1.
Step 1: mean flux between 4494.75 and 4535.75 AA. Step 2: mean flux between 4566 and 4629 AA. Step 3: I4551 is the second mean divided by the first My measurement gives 1.0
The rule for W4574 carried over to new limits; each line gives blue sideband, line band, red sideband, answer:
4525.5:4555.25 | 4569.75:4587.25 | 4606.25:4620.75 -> 0.0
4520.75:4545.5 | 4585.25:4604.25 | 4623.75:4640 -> 0.1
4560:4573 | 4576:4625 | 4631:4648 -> 0.5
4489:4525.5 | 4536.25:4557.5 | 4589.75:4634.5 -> 0.4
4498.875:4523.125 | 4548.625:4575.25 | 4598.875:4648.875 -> 0.3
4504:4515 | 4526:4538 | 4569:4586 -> 1.1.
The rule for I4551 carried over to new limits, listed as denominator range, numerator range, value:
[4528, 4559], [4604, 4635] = 1.06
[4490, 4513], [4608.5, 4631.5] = 1.02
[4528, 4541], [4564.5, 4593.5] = 1.06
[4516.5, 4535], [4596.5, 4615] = 1.05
